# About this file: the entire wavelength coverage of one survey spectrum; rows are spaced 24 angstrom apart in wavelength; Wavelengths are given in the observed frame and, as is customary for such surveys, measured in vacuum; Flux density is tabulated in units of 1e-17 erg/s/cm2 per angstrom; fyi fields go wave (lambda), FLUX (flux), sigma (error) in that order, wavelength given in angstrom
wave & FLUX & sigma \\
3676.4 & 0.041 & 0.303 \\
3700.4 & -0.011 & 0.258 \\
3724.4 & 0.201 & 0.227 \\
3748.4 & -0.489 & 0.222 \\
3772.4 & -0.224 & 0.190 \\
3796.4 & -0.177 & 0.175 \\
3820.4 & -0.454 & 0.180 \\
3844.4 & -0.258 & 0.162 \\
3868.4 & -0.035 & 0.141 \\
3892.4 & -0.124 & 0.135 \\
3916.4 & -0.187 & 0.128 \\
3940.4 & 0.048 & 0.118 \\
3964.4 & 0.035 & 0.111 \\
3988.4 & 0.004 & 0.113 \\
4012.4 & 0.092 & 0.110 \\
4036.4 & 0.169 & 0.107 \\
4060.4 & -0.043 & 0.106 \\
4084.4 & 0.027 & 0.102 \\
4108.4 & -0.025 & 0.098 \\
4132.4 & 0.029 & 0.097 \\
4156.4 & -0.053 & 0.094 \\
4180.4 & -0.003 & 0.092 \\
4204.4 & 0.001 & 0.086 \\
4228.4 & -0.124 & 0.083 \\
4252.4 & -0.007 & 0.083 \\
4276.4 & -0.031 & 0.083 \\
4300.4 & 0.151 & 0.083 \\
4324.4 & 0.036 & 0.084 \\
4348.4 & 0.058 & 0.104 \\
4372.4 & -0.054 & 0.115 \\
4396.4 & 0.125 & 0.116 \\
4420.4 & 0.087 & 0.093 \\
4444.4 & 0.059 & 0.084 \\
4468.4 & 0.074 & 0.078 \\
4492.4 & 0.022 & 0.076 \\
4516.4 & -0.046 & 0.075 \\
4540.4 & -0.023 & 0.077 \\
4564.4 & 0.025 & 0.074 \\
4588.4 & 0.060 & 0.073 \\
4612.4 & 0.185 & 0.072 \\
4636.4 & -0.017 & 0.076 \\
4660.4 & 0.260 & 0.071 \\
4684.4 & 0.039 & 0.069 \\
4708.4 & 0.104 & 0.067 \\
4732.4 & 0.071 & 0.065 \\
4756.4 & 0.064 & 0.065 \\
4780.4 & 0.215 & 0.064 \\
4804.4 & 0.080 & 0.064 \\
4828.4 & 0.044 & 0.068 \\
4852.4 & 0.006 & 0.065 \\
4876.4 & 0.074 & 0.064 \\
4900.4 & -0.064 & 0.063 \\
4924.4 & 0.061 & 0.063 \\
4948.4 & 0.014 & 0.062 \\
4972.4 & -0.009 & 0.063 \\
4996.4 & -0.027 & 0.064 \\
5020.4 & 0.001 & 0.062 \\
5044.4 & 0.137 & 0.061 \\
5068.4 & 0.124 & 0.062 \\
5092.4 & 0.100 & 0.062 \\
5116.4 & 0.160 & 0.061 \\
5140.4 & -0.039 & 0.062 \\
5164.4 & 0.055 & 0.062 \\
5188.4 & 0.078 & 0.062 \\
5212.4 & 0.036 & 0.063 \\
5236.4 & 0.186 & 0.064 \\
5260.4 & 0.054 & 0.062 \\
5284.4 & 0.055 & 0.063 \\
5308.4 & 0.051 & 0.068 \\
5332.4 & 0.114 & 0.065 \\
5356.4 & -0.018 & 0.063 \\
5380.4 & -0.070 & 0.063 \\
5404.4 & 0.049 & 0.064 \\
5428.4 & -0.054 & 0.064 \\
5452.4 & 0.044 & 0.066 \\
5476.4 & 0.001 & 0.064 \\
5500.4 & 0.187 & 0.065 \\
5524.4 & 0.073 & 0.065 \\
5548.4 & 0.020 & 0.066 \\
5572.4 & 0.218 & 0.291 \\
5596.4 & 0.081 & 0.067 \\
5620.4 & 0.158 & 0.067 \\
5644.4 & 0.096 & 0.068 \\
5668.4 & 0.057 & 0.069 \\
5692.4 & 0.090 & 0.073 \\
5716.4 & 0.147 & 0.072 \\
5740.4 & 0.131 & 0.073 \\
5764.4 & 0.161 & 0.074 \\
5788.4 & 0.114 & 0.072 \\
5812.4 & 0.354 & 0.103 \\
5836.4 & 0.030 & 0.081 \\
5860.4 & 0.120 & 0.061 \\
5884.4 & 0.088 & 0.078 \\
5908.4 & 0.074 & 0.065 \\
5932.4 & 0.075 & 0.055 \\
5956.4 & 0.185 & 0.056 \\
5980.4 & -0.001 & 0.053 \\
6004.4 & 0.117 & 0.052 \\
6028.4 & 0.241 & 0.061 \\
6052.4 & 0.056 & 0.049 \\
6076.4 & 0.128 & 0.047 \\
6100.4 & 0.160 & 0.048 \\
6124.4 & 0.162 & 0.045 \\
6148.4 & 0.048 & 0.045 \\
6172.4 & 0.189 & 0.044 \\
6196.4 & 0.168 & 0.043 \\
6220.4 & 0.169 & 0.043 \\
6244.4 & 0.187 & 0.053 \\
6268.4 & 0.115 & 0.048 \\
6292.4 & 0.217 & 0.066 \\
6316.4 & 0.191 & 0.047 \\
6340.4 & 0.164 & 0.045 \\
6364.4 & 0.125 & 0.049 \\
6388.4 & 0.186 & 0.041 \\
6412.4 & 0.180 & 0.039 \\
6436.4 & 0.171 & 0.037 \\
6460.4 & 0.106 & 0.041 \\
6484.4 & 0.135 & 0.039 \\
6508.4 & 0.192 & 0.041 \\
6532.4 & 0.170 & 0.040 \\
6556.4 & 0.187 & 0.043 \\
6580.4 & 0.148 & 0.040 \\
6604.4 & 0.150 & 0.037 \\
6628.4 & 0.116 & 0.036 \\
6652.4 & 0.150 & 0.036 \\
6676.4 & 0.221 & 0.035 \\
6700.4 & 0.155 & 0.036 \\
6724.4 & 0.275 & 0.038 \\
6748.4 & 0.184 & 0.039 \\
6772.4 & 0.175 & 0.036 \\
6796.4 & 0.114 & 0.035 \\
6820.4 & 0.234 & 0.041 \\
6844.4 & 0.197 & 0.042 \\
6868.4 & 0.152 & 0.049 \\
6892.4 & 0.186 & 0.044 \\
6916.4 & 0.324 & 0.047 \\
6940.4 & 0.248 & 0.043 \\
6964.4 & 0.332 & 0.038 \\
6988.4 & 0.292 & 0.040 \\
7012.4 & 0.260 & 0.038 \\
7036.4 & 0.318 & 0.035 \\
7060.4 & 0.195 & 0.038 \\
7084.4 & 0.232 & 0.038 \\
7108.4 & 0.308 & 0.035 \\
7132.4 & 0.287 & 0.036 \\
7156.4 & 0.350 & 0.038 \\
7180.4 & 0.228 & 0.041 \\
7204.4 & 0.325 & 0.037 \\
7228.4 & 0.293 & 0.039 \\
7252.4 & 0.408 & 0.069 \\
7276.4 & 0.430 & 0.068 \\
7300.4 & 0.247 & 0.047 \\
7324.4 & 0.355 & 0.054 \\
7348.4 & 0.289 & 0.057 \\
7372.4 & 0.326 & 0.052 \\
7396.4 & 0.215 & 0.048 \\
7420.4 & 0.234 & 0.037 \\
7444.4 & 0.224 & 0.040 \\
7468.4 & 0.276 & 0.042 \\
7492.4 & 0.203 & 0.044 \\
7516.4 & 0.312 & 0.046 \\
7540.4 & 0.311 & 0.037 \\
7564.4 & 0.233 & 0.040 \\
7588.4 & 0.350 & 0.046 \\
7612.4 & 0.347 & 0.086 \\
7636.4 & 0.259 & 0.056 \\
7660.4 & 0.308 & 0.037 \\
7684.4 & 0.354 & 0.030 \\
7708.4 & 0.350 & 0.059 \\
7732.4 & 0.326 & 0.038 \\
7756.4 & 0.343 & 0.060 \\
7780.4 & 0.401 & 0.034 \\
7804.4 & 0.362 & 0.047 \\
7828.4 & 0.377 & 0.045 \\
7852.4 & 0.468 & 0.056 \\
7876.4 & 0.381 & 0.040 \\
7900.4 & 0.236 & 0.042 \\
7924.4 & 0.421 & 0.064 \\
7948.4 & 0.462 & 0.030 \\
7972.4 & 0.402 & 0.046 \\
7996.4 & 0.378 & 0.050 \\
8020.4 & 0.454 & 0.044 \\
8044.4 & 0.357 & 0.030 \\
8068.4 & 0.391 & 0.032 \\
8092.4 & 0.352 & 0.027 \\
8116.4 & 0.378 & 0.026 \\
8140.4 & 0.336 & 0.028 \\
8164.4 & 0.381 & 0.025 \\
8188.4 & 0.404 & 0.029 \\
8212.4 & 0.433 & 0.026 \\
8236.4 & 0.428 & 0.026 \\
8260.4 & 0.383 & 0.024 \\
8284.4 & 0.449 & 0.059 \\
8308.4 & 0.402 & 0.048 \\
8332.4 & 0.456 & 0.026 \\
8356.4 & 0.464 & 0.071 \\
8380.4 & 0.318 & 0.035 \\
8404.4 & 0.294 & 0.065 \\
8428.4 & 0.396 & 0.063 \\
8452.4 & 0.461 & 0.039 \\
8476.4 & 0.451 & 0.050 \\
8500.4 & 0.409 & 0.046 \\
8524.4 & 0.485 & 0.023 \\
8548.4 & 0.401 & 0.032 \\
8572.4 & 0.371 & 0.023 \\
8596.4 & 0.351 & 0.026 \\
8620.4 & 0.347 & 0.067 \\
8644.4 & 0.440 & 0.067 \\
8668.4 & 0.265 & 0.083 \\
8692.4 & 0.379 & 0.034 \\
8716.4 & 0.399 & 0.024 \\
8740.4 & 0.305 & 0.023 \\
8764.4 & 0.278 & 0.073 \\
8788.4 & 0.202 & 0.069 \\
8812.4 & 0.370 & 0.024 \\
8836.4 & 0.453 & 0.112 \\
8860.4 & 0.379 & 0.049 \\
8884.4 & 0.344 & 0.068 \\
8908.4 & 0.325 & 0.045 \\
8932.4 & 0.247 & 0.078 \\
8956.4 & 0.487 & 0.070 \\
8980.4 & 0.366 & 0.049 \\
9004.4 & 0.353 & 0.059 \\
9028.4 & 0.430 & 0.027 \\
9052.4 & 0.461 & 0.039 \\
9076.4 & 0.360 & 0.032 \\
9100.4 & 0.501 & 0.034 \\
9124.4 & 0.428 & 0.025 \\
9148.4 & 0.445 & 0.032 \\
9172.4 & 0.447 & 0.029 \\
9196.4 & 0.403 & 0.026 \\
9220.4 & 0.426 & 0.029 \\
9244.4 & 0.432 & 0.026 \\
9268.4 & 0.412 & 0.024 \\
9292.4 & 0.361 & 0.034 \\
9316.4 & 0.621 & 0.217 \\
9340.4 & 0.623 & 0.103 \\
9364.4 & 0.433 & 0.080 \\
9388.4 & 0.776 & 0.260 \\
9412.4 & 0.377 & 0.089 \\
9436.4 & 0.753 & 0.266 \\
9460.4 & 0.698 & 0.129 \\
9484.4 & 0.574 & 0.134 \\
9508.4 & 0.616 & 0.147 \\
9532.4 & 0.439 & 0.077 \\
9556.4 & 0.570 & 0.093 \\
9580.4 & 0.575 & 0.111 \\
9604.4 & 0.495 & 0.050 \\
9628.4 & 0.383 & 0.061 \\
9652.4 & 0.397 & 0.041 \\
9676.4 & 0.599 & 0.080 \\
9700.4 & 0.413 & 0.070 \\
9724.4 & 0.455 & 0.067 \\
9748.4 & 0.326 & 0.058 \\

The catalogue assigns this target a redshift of 0.723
